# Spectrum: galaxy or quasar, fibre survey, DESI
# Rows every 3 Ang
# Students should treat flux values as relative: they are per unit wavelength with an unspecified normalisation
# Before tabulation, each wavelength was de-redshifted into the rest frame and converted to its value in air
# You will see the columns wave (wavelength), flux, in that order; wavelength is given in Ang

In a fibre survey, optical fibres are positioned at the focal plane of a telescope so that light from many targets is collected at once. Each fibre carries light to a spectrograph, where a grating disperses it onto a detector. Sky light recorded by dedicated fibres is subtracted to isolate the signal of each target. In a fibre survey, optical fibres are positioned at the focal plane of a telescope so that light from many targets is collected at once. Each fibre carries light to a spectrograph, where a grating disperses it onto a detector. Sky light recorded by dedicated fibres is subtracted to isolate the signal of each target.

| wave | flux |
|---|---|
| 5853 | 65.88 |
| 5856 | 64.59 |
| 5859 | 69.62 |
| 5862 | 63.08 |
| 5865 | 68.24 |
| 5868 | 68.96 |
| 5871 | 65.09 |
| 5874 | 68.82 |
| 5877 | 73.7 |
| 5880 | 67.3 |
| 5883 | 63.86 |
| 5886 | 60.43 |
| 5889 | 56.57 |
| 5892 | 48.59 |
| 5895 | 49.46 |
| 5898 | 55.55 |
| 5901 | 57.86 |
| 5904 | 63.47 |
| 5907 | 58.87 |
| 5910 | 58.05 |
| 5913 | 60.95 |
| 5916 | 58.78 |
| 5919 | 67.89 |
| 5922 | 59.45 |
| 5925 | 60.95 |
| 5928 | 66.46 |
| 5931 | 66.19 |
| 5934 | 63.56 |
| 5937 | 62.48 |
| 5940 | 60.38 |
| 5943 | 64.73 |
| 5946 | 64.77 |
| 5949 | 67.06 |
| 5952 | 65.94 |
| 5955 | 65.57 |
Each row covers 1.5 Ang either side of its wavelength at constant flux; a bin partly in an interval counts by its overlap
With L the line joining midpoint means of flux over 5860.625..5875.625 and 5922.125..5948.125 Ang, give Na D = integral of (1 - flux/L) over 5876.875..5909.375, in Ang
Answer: 3.3 Ang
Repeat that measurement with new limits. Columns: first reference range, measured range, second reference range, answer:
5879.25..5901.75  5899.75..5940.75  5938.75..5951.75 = -0.5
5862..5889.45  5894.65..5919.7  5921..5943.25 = 2.0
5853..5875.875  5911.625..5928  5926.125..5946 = 0.7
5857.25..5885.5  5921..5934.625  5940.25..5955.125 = 0.5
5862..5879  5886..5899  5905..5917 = 2.1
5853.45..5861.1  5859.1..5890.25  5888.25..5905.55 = -2.2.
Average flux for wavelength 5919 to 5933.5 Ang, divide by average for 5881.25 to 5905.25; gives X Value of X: 1.1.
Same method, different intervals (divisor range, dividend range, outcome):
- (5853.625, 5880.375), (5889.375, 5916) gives 0.84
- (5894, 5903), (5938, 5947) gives 1.15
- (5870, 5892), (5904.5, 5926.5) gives 0.95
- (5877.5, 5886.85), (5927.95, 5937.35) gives 0.99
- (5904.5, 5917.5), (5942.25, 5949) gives 1.10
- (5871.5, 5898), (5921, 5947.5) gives 1.04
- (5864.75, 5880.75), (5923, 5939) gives 0.93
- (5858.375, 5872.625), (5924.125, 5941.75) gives 0.95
